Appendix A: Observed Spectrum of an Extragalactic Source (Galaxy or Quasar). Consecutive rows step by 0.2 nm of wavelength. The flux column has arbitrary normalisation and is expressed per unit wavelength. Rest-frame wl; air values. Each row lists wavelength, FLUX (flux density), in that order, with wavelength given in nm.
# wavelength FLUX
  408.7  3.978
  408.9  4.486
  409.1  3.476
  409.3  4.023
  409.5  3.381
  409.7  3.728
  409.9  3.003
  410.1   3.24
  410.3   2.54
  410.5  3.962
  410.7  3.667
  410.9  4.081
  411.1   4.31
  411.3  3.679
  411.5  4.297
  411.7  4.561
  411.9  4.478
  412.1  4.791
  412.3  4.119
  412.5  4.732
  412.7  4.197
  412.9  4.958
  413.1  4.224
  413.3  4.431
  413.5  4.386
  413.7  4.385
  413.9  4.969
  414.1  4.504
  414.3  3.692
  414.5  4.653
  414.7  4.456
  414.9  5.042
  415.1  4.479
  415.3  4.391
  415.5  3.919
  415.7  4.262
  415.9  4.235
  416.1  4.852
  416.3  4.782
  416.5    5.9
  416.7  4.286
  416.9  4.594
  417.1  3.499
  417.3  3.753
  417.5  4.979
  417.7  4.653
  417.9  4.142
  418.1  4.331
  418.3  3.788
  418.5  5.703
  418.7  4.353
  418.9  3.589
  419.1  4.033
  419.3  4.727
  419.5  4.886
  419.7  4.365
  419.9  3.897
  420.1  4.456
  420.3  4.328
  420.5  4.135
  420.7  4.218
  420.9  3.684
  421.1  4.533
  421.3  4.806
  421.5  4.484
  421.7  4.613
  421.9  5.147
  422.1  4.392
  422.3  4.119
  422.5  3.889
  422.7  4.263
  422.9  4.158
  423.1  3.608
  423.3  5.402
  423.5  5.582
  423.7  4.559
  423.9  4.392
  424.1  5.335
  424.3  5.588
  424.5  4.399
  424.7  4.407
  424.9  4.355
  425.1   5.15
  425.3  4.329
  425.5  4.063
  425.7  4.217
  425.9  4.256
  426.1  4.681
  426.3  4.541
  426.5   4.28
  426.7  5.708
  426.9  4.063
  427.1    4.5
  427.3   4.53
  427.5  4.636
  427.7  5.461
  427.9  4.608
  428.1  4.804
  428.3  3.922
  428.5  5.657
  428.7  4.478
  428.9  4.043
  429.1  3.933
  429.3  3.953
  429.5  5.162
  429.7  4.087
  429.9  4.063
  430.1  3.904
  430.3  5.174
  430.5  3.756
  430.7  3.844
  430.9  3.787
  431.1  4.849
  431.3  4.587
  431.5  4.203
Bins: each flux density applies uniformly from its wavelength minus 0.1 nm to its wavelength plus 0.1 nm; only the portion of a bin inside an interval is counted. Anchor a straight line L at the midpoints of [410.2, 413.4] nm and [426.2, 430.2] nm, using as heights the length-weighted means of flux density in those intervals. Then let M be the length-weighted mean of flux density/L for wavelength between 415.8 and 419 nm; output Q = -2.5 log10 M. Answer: -0.04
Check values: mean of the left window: 4.19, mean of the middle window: 4.46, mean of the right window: 4.52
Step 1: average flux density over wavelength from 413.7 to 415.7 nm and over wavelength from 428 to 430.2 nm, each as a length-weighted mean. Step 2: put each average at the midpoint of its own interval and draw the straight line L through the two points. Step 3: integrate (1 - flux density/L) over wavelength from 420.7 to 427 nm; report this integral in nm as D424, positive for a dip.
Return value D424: -0.22 nm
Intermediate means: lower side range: 4.44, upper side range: 4.36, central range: 4.54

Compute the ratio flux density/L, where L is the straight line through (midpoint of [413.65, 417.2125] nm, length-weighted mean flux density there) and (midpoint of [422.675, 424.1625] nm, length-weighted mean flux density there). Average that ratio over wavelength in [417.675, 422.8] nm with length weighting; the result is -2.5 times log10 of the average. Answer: 0.057 mag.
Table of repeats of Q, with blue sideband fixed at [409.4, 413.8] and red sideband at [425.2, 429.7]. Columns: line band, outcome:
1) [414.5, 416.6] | -0.11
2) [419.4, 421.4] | 0.00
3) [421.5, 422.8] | -0.01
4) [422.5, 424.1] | -0.04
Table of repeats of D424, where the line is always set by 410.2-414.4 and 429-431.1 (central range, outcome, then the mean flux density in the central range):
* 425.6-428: -0.24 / 4.62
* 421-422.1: -0.12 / 4.69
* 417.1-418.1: -0.01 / 4.29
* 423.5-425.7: -0.25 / 4.68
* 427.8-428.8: -0.12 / 4.69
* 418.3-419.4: -0.05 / 4.42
